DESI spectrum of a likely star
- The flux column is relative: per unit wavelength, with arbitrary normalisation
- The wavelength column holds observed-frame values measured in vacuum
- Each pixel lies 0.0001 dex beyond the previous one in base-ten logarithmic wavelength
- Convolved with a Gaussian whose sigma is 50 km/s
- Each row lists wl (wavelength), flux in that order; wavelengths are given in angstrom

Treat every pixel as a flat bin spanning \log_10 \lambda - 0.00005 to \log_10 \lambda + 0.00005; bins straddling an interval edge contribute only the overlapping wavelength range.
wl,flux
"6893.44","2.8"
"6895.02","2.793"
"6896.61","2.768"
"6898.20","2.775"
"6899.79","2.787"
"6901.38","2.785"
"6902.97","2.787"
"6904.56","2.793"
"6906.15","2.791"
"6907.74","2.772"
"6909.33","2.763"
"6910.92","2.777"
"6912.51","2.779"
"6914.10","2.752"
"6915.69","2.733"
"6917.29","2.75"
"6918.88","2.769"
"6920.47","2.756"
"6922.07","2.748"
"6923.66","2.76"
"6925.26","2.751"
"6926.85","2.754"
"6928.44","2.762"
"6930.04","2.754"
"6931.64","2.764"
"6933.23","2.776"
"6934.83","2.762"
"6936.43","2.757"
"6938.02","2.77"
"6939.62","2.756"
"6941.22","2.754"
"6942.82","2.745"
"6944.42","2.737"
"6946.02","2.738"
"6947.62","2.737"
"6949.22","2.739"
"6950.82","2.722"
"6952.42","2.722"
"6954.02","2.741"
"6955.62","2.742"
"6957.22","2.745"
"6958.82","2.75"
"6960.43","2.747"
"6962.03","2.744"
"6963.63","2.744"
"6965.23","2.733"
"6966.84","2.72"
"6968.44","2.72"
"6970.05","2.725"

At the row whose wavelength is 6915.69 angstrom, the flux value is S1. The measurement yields 2.733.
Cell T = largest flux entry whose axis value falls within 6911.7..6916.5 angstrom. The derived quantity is 2.779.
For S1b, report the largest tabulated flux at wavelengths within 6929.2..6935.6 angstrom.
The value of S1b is 2.776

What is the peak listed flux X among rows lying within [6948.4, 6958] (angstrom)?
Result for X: 2.745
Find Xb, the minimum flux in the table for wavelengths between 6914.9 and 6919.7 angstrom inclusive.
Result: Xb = 2.733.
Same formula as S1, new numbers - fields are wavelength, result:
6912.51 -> 2.779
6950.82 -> 2.722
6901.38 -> 2.785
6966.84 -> 2.72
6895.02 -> 2.793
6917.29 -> 2.75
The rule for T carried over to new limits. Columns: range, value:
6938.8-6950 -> 2.756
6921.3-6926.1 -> 2.76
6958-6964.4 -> 2.75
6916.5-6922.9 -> 2.769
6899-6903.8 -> 2.787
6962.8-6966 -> 2.744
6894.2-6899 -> 2.793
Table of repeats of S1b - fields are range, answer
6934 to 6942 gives 2.77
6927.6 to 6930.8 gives 2.762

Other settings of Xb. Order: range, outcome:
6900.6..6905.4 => 2.785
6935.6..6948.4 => 2.737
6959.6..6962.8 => 2.744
